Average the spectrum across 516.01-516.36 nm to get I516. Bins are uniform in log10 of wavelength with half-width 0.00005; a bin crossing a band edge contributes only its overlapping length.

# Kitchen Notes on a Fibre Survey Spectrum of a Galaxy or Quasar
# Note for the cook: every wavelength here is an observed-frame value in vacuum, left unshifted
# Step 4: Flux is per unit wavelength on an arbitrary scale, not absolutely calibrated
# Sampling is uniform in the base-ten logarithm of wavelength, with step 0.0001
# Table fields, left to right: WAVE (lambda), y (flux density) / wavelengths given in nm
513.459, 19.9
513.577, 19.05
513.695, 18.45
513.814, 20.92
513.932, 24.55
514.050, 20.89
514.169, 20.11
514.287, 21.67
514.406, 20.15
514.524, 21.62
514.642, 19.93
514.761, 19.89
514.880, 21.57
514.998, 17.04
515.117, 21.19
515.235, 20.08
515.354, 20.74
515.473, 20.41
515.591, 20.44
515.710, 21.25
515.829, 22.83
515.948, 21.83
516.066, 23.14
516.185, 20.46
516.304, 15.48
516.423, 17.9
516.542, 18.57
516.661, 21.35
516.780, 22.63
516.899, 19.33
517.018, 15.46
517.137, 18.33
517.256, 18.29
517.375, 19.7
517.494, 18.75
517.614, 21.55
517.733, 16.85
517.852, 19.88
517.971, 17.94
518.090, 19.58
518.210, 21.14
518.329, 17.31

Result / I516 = 19.7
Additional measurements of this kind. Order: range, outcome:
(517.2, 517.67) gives 19.5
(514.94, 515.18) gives 19.2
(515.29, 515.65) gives 20.5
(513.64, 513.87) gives 19.6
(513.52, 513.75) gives 18.8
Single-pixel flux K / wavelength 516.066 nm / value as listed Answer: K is 23.14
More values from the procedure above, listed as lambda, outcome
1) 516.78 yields 22.63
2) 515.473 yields 20.41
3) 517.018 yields 15.46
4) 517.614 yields 21.55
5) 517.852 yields 19.88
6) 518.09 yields 19.58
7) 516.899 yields 19.33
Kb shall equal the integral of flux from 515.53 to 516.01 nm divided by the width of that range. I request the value 21.6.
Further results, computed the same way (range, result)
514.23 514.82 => 20.6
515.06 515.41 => 20.7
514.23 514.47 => 20.9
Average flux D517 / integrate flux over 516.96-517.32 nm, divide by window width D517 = 17.4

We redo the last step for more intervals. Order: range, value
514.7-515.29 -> 19.9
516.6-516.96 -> 21.1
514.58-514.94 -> 20.5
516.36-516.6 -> 18.2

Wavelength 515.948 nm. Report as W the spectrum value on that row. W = 21.83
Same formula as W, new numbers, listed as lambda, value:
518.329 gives 17.31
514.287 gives 21.67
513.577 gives 19.05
